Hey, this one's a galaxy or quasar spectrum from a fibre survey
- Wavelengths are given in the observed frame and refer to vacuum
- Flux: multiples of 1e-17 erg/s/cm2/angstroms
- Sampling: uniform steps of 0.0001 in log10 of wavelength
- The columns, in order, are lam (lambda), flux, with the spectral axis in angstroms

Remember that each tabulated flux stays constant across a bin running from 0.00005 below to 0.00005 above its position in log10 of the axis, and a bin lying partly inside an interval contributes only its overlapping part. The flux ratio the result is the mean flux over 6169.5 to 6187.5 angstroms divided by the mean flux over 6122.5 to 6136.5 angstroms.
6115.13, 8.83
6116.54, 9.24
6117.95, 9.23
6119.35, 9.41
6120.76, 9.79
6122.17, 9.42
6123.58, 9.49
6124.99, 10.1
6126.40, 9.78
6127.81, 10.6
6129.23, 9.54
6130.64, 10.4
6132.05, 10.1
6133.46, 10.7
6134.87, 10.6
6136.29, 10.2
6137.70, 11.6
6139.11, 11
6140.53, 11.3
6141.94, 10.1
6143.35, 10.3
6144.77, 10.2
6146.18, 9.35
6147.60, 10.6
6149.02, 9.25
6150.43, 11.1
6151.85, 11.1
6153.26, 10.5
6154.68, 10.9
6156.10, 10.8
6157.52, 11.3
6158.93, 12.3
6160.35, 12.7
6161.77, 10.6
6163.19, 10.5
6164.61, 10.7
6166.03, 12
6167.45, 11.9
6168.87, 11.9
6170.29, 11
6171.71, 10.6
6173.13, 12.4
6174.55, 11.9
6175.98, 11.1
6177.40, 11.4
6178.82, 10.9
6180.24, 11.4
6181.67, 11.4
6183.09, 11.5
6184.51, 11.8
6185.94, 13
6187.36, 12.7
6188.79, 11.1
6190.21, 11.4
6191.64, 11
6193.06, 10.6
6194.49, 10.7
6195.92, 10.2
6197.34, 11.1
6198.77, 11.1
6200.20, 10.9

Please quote 1.14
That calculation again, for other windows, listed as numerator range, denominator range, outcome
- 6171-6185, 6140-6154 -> 1.10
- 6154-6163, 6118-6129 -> 1.17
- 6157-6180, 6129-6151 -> 1.10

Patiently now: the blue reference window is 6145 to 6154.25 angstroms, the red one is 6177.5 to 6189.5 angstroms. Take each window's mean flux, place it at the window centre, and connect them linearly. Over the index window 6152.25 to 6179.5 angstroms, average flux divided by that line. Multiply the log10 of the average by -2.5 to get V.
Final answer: -0.03 mag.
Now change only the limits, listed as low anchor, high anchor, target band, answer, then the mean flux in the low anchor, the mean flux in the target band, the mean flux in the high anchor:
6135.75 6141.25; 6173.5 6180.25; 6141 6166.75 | 0.039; 11.1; 10.8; 11.4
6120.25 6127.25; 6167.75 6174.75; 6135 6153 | -0.001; 9.73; 10.5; 11.6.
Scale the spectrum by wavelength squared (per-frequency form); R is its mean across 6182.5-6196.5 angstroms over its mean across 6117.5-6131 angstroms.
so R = 1.19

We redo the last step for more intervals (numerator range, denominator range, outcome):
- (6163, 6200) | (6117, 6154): 1.13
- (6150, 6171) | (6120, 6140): 1.11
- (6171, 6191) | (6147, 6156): 1.11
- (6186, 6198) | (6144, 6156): 1.09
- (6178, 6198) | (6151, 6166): 1.02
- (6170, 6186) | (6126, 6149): 1.12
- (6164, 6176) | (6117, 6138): 1.17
